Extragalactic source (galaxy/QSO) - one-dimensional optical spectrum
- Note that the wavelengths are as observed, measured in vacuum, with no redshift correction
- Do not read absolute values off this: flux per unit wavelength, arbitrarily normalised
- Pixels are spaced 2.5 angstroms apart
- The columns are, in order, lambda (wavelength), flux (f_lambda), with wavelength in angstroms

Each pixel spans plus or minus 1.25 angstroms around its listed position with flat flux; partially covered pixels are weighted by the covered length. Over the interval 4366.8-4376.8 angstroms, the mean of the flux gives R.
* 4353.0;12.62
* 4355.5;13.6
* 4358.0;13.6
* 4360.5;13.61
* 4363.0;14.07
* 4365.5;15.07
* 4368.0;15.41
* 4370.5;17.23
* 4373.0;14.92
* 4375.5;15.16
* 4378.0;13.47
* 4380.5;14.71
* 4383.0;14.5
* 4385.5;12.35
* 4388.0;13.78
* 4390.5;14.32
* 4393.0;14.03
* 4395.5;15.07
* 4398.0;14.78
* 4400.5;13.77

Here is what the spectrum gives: 15.7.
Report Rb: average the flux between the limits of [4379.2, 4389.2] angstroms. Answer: 13.8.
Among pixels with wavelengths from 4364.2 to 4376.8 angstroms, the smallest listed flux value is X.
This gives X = 14.92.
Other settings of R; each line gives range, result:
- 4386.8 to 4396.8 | 14.3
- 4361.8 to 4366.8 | 14.6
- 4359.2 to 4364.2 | 13.8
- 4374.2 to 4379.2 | 14.3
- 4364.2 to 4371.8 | 15.9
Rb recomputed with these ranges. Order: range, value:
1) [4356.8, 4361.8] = 13.6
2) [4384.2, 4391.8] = 13.5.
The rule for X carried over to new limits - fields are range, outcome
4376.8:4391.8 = 12.35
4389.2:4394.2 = 14.03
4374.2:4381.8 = 13.47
